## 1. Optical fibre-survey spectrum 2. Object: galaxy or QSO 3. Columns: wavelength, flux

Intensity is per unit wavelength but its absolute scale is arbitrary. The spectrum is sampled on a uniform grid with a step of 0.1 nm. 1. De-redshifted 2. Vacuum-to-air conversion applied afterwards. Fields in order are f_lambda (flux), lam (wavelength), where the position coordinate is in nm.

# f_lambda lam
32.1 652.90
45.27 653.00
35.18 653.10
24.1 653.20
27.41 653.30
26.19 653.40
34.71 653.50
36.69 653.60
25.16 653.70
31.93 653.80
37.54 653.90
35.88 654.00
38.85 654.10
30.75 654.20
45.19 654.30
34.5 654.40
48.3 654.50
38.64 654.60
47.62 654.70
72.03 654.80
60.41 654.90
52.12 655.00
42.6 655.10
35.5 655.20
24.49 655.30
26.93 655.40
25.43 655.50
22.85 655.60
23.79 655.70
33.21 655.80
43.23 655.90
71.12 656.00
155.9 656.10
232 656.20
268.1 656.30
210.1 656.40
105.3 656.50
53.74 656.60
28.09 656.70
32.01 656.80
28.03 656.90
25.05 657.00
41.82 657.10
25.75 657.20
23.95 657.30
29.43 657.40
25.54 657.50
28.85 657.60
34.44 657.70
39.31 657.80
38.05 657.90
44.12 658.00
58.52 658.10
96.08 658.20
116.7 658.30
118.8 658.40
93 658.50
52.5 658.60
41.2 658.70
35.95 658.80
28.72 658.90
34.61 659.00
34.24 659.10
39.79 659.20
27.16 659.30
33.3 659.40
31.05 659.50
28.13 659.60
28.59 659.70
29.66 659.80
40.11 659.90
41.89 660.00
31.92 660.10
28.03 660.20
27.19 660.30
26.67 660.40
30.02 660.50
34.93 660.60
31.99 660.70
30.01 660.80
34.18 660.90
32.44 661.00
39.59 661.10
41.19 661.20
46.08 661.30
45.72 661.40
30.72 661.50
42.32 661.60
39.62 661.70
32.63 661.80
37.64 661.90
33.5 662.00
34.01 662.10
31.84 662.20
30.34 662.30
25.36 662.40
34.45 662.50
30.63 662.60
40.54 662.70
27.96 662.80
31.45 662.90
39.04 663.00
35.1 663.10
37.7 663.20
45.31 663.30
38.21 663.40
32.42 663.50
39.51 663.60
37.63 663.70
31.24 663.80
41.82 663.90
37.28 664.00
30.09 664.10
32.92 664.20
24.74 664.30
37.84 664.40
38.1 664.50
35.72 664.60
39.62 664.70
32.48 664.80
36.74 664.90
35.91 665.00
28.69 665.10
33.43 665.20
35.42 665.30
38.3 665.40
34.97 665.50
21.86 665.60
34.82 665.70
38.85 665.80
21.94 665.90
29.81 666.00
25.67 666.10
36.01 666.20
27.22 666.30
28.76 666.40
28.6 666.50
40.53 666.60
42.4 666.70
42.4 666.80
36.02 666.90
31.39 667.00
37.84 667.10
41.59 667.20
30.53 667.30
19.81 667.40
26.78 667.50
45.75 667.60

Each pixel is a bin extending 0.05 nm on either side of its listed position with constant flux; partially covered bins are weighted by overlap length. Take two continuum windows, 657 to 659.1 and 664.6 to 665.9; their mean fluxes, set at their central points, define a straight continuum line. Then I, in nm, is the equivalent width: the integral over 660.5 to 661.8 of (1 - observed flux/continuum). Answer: 0.173 nm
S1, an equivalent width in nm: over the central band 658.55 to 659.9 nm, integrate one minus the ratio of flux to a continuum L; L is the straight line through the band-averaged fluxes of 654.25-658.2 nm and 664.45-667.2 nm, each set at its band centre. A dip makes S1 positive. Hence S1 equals 0.44 nm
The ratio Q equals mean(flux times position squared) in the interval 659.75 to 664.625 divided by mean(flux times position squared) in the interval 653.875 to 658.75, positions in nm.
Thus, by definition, 0.59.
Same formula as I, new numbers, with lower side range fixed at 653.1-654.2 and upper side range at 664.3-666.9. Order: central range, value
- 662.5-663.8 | -0.10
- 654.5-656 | -0.39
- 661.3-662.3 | -0.10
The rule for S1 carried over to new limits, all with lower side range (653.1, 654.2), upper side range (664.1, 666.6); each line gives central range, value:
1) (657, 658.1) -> -0.06 nm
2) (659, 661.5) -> -0.12 nm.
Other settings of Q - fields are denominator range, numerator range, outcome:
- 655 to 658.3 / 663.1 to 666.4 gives 0.56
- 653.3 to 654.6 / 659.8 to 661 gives 0.93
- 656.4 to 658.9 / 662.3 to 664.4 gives 0.66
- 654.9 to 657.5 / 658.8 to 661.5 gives 0.52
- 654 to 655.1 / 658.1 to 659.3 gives 1.34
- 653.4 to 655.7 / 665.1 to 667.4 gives 0.91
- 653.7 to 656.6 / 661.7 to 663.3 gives 0.52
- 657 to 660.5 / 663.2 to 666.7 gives 0.82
